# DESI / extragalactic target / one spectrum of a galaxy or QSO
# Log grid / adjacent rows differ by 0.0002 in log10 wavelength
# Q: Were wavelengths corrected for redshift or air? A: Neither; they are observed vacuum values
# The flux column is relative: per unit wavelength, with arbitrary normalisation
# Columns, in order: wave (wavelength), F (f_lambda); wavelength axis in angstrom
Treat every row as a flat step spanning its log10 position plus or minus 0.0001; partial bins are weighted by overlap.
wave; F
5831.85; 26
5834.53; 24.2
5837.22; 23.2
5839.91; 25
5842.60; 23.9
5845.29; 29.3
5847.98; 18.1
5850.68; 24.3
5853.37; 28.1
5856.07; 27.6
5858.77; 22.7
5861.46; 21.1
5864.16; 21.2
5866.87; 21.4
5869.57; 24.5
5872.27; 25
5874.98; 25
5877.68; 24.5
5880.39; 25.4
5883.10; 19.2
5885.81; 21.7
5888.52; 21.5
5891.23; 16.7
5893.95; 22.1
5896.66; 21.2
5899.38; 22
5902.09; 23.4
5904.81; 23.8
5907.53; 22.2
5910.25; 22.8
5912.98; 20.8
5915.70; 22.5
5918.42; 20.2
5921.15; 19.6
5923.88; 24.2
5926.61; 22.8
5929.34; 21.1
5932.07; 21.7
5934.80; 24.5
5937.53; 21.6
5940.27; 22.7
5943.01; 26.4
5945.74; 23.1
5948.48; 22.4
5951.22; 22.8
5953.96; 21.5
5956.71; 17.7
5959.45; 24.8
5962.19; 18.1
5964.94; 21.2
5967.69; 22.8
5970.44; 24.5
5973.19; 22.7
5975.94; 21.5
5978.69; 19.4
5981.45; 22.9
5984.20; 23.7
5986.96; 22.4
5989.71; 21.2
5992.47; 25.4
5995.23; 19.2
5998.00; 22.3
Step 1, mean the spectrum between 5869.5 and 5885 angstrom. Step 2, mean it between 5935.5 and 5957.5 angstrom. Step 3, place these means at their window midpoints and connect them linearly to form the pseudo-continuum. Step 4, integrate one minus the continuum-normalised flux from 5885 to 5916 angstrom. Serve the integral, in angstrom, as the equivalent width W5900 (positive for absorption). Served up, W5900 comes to 2.2 angstrom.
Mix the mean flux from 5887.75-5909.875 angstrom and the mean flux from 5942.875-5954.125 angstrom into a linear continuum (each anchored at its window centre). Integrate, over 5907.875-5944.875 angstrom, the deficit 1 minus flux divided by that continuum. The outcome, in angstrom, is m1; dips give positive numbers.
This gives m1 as 0.1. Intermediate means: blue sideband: 21.7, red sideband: 23.1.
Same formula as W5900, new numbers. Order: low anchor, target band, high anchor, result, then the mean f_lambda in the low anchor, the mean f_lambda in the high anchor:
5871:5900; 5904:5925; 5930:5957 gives 0.4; 22.2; 22.6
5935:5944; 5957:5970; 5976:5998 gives 0.7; 23.6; 22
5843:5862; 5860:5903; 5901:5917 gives 2.4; 24.6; 22.6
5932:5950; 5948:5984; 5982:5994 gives 2.2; 23.3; 23.1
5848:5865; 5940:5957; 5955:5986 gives -0.4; 23.8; 21.8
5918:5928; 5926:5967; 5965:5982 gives -0.3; 21.8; 22.2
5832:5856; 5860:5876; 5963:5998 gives 0.9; 24.8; 22.2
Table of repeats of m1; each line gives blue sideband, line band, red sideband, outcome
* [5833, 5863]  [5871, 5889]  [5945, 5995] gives 0.4 angstrom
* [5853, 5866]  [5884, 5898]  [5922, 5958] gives 1.6 angstrom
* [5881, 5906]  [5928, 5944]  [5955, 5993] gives -0.9 angstrom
